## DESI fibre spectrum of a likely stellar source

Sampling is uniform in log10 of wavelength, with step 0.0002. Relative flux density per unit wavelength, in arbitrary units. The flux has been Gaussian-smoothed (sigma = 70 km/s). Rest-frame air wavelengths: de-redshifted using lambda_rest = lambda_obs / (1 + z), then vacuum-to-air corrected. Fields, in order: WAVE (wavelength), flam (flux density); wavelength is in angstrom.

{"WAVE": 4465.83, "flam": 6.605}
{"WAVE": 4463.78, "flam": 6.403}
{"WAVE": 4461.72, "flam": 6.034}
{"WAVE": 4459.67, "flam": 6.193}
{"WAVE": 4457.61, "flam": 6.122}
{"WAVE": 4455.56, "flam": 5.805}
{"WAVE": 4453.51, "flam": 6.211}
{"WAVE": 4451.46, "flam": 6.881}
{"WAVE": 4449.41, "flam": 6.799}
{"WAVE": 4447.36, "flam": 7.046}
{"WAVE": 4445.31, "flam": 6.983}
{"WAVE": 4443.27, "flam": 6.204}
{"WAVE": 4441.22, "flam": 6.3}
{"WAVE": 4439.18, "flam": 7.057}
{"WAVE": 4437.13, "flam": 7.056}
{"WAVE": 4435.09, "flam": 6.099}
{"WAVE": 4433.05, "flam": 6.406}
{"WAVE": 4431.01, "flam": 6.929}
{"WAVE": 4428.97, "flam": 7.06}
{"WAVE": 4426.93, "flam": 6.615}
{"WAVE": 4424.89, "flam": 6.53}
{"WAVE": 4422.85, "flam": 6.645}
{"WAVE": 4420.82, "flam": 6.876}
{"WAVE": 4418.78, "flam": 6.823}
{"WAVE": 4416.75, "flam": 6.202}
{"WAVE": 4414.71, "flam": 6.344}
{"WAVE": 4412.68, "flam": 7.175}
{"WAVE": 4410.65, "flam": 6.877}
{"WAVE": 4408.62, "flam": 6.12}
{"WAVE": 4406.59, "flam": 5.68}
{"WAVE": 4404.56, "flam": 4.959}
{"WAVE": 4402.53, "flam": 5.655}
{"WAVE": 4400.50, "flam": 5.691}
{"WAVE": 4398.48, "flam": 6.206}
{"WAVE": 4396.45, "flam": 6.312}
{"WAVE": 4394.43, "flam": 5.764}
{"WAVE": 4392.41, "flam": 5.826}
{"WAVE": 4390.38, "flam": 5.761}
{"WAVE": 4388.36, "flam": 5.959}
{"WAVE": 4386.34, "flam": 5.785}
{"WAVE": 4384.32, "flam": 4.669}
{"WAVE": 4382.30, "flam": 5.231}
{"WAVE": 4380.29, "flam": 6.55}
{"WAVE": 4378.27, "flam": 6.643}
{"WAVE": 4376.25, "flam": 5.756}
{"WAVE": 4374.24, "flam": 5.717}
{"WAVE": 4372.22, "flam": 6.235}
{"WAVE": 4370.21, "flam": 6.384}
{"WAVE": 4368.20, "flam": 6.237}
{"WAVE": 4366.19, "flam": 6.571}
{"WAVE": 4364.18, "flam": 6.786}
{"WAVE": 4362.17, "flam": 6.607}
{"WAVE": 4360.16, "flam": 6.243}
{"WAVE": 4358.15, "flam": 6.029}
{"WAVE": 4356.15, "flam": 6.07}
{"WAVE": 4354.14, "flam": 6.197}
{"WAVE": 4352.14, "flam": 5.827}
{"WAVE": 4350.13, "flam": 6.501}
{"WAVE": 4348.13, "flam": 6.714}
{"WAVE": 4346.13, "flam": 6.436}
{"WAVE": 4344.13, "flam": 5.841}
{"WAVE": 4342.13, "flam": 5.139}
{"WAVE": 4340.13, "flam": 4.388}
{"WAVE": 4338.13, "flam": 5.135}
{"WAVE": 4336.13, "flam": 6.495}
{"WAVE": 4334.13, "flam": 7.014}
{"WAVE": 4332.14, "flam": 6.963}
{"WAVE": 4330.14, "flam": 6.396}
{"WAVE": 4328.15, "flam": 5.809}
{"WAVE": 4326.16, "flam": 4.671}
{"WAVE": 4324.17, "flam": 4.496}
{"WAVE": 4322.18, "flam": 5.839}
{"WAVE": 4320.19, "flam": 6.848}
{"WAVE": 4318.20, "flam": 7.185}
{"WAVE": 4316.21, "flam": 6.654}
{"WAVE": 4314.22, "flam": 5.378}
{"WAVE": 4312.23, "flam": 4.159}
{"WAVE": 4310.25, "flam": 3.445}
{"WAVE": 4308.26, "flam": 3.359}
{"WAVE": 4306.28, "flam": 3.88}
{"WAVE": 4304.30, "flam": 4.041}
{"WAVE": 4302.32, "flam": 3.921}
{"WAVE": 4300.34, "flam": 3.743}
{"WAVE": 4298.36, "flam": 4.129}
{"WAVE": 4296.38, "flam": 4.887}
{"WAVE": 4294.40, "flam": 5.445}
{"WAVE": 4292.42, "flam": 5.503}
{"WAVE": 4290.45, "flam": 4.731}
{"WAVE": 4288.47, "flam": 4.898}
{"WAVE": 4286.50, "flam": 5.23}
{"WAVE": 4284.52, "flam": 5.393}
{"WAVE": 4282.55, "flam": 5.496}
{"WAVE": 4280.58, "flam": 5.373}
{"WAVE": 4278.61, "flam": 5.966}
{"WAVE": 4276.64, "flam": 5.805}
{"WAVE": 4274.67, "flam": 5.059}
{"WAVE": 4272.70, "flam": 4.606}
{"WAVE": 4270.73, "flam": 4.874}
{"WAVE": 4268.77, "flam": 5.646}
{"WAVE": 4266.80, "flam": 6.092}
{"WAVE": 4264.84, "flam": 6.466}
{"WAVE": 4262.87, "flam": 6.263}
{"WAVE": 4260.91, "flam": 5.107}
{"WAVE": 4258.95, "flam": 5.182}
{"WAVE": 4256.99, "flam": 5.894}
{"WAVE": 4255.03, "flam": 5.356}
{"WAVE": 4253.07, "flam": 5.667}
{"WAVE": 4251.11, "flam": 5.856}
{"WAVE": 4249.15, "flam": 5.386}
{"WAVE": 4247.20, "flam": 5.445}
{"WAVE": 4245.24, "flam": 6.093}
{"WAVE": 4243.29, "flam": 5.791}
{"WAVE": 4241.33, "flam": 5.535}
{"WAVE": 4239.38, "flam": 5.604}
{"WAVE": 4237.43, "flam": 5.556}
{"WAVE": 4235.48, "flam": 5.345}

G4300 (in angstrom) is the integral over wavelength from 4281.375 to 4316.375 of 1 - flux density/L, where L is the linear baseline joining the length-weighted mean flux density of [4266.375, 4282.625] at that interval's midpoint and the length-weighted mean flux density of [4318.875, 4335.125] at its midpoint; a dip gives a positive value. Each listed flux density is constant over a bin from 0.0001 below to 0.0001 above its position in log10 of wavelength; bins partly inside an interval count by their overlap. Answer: 6.4 angstrom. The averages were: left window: 5.41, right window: 6.03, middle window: 4.64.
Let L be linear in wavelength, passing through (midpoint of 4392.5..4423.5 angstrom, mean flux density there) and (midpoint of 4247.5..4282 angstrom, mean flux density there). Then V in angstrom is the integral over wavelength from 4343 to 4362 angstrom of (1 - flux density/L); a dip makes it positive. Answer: -0.8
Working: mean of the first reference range 5.56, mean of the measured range 6.22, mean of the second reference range 6.21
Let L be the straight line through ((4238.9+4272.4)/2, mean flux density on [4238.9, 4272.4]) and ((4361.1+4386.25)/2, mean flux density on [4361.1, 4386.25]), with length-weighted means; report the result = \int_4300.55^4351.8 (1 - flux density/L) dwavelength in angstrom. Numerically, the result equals 4.11 angstrom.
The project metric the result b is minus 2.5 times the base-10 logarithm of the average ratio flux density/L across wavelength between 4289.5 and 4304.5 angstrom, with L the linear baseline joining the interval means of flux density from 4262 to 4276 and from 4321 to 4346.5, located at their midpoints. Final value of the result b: 0.23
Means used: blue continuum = 5.57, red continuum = 5.73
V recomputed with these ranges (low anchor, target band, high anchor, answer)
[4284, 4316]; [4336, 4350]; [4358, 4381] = -0.2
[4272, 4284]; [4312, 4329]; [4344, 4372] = 0.5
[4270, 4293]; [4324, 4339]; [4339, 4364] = -0.4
